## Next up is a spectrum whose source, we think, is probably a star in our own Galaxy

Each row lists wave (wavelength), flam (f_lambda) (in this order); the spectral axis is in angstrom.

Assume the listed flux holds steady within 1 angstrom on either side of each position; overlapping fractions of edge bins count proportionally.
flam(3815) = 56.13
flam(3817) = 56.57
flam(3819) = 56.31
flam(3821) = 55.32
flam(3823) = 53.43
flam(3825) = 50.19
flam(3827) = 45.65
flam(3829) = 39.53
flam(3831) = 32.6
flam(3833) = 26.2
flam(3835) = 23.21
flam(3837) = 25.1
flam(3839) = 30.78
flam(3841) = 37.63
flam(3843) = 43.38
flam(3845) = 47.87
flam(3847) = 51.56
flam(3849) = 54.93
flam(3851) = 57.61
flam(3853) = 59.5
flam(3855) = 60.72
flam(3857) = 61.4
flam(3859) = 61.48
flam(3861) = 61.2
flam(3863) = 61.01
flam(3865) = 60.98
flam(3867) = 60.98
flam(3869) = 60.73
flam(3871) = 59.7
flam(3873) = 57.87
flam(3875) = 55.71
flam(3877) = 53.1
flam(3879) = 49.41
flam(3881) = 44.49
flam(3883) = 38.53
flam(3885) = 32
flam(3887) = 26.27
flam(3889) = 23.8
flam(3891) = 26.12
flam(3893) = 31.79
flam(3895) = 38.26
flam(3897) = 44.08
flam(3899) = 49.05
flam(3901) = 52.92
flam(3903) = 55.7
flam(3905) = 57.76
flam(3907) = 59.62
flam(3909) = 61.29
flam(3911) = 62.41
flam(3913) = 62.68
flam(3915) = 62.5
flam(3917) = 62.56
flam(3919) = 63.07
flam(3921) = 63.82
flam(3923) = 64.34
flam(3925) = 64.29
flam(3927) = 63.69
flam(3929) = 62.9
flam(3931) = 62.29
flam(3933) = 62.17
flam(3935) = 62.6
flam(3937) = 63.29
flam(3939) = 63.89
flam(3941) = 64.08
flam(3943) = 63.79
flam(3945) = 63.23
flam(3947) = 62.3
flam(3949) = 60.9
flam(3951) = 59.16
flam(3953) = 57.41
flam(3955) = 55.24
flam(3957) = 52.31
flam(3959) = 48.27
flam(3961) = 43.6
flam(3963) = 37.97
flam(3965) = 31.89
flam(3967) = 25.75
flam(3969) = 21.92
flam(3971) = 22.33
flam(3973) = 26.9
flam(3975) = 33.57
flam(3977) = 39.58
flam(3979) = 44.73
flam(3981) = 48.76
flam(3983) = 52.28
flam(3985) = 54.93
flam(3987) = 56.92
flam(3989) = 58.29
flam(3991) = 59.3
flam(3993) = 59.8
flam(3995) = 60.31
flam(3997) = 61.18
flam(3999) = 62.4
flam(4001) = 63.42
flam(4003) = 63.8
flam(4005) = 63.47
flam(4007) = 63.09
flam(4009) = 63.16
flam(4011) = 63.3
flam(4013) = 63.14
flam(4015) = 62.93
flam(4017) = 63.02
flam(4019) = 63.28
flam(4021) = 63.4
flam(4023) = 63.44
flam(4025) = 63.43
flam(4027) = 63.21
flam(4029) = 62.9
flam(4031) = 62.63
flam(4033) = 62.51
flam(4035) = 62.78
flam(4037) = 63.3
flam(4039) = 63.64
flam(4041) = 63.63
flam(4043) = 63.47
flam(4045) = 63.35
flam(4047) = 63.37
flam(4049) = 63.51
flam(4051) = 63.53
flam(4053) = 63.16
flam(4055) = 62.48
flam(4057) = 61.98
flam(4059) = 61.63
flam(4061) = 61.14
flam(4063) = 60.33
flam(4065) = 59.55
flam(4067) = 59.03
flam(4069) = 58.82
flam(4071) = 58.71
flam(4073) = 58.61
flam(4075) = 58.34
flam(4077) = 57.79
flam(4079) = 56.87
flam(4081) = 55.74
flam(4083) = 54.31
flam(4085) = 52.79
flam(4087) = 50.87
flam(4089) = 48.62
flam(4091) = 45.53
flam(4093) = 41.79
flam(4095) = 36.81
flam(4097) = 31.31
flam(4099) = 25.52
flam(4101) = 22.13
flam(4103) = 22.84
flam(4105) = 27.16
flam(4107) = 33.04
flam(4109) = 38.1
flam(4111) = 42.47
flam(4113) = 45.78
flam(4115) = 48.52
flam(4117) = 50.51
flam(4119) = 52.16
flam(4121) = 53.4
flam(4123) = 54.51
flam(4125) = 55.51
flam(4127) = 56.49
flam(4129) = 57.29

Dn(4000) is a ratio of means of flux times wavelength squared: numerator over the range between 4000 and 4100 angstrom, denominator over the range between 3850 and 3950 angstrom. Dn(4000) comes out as 1.1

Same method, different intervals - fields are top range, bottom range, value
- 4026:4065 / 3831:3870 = 1.40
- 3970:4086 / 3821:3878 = 1.28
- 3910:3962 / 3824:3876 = 1.28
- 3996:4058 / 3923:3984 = 1.29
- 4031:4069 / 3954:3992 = 1.51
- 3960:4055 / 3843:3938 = 1.09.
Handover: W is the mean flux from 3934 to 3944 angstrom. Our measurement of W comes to 63.5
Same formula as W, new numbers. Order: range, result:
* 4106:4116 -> 41.6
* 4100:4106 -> 24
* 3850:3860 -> 60.1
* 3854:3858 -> 61.1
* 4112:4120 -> 49.2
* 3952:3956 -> 56.3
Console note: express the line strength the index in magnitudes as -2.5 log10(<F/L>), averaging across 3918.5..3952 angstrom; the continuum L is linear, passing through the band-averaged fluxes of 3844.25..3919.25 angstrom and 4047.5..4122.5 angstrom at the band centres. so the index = -0.21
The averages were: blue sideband 52.3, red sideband 50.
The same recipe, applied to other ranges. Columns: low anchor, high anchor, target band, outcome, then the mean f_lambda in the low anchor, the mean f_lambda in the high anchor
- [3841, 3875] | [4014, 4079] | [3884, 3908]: 0.364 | 56.9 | 61.9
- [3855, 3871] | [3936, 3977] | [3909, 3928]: -0.189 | 61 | 47.7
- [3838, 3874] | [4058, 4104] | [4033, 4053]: -0.247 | 55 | 49.5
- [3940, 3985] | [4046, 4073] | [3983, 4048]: -0.143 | 46.4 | 61.2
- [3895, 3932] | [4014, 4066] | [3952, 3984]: 0.448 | 59.1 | 62.8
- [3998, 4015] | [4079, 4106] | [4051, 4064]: -0.240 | 63.2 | 40.3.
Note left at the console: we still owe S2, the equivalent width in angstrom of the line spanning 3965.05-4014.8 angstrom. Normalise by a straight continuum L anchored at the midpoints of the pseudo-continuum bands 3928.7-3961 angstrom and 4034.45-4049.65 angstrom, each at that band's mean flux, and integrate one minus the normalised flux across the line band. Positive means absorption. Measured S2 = 8.38 angstrom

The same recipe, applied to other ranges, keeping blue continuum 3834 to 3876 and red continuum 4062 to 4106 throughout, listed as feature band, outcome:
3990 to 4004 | -3.5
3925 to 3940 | -3.7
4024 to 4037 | -3.9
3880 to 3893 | 4.9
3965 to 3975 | 4.8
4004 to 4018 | -4.1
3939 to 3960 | -3.7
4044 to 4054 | -3.2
